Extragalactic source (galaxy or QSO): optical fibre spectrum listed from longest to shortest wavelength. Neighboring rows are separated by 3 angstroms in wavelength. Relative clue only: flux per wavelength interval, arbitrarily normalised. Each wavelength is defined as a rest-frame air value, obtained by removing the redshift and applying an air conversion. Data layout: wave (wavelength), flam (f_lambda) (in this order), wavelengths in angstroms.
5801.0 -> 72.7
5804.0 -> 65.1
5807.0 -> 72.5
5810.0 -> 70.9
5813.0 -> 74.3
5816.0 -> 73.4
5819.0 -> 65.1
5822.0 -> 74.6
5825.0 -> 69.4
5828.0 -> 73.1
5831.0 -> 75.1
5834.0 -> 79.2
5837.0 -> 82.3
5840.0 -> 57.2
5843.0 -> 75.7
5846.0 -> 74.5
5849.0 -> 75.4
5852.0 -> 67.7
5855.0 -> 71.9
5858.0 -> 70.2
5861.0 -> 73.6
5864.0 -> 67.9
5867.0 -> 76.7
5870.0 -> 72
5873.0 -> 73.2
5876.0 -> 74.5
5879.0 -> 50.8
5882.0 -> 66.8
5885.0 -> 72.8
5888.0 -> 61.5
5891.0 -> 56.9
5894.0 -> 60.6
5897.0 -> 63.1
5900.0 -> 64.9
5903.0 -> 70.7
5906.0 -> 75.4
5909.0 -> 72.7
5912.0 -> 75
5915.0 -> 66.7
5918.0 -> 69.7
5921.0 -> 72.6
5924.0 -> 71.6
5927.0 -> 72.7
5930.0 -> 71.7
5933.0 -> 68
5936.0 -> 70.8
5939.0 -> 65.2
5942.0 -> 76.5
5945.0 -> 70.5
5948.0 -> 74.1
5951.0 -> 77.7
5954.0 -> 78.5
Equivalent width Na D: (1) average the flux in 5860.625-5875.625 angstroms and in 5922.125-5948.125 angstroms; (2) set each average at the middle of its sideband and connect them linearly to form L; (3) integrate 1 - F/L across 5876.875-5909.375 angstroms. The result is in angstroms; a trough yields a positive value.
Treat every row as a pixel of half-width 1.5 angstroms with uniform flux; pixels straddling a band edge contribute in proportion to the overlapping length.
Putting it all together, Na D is 3.20 angstroms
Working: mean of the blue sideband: 72.7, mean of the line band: 65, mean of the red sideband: 71.1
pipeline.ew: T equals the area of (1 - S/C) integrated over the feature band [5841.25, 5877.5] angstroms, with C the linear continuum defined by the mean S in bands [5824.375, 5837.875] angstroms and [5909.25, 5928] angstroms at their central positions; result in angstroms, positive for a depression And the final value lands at 0.9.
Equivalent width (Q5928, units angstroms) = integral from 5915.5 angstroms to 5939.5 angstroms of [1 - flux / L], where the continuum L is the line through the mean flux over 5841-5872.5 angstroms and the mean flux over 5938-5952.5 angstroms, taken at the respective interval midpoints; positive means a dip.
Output 0.84 angstroms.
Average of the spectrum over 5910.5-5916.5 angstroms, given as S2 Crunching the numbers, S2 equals 70.9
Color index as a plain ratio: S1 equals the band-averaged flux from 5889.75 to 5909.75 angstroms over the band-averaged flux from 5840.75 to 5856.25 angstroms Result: 0.92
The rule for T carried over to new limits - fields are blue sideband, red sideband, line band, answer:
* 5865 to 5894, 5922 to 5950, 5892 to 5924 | 0.06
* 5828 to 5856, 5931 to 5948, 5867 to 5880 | 0.55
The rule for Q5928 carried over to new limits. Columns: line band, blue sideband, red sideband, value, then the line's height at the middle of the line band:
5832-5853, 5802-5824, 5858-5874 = -0.47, 71.7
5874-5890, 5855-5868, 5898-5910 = 1.34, 71.2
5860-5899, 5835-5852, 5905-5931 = 2.98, 72.4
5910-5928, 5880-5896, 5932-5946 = -1.03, 67.5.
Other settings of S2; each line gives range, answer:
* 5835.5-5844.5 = 71.7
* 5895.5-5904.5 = 66.2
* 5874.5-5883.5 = 64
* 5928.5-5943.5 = 70.4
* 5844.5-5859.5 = 71.9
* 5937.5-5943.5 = 70.9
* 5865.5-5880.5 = 69.4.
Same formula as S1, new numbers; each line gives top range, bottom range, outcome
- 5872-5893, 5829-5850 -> 0.88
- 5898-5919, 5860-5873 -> 0.97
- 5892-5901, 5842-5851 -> 0.84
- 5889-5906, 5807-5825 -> 0.90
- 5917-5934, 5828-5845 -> 0.96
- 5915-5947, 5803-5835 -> 0.98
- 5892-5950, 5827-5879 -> 0.97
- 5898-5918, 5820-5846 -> 0.96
